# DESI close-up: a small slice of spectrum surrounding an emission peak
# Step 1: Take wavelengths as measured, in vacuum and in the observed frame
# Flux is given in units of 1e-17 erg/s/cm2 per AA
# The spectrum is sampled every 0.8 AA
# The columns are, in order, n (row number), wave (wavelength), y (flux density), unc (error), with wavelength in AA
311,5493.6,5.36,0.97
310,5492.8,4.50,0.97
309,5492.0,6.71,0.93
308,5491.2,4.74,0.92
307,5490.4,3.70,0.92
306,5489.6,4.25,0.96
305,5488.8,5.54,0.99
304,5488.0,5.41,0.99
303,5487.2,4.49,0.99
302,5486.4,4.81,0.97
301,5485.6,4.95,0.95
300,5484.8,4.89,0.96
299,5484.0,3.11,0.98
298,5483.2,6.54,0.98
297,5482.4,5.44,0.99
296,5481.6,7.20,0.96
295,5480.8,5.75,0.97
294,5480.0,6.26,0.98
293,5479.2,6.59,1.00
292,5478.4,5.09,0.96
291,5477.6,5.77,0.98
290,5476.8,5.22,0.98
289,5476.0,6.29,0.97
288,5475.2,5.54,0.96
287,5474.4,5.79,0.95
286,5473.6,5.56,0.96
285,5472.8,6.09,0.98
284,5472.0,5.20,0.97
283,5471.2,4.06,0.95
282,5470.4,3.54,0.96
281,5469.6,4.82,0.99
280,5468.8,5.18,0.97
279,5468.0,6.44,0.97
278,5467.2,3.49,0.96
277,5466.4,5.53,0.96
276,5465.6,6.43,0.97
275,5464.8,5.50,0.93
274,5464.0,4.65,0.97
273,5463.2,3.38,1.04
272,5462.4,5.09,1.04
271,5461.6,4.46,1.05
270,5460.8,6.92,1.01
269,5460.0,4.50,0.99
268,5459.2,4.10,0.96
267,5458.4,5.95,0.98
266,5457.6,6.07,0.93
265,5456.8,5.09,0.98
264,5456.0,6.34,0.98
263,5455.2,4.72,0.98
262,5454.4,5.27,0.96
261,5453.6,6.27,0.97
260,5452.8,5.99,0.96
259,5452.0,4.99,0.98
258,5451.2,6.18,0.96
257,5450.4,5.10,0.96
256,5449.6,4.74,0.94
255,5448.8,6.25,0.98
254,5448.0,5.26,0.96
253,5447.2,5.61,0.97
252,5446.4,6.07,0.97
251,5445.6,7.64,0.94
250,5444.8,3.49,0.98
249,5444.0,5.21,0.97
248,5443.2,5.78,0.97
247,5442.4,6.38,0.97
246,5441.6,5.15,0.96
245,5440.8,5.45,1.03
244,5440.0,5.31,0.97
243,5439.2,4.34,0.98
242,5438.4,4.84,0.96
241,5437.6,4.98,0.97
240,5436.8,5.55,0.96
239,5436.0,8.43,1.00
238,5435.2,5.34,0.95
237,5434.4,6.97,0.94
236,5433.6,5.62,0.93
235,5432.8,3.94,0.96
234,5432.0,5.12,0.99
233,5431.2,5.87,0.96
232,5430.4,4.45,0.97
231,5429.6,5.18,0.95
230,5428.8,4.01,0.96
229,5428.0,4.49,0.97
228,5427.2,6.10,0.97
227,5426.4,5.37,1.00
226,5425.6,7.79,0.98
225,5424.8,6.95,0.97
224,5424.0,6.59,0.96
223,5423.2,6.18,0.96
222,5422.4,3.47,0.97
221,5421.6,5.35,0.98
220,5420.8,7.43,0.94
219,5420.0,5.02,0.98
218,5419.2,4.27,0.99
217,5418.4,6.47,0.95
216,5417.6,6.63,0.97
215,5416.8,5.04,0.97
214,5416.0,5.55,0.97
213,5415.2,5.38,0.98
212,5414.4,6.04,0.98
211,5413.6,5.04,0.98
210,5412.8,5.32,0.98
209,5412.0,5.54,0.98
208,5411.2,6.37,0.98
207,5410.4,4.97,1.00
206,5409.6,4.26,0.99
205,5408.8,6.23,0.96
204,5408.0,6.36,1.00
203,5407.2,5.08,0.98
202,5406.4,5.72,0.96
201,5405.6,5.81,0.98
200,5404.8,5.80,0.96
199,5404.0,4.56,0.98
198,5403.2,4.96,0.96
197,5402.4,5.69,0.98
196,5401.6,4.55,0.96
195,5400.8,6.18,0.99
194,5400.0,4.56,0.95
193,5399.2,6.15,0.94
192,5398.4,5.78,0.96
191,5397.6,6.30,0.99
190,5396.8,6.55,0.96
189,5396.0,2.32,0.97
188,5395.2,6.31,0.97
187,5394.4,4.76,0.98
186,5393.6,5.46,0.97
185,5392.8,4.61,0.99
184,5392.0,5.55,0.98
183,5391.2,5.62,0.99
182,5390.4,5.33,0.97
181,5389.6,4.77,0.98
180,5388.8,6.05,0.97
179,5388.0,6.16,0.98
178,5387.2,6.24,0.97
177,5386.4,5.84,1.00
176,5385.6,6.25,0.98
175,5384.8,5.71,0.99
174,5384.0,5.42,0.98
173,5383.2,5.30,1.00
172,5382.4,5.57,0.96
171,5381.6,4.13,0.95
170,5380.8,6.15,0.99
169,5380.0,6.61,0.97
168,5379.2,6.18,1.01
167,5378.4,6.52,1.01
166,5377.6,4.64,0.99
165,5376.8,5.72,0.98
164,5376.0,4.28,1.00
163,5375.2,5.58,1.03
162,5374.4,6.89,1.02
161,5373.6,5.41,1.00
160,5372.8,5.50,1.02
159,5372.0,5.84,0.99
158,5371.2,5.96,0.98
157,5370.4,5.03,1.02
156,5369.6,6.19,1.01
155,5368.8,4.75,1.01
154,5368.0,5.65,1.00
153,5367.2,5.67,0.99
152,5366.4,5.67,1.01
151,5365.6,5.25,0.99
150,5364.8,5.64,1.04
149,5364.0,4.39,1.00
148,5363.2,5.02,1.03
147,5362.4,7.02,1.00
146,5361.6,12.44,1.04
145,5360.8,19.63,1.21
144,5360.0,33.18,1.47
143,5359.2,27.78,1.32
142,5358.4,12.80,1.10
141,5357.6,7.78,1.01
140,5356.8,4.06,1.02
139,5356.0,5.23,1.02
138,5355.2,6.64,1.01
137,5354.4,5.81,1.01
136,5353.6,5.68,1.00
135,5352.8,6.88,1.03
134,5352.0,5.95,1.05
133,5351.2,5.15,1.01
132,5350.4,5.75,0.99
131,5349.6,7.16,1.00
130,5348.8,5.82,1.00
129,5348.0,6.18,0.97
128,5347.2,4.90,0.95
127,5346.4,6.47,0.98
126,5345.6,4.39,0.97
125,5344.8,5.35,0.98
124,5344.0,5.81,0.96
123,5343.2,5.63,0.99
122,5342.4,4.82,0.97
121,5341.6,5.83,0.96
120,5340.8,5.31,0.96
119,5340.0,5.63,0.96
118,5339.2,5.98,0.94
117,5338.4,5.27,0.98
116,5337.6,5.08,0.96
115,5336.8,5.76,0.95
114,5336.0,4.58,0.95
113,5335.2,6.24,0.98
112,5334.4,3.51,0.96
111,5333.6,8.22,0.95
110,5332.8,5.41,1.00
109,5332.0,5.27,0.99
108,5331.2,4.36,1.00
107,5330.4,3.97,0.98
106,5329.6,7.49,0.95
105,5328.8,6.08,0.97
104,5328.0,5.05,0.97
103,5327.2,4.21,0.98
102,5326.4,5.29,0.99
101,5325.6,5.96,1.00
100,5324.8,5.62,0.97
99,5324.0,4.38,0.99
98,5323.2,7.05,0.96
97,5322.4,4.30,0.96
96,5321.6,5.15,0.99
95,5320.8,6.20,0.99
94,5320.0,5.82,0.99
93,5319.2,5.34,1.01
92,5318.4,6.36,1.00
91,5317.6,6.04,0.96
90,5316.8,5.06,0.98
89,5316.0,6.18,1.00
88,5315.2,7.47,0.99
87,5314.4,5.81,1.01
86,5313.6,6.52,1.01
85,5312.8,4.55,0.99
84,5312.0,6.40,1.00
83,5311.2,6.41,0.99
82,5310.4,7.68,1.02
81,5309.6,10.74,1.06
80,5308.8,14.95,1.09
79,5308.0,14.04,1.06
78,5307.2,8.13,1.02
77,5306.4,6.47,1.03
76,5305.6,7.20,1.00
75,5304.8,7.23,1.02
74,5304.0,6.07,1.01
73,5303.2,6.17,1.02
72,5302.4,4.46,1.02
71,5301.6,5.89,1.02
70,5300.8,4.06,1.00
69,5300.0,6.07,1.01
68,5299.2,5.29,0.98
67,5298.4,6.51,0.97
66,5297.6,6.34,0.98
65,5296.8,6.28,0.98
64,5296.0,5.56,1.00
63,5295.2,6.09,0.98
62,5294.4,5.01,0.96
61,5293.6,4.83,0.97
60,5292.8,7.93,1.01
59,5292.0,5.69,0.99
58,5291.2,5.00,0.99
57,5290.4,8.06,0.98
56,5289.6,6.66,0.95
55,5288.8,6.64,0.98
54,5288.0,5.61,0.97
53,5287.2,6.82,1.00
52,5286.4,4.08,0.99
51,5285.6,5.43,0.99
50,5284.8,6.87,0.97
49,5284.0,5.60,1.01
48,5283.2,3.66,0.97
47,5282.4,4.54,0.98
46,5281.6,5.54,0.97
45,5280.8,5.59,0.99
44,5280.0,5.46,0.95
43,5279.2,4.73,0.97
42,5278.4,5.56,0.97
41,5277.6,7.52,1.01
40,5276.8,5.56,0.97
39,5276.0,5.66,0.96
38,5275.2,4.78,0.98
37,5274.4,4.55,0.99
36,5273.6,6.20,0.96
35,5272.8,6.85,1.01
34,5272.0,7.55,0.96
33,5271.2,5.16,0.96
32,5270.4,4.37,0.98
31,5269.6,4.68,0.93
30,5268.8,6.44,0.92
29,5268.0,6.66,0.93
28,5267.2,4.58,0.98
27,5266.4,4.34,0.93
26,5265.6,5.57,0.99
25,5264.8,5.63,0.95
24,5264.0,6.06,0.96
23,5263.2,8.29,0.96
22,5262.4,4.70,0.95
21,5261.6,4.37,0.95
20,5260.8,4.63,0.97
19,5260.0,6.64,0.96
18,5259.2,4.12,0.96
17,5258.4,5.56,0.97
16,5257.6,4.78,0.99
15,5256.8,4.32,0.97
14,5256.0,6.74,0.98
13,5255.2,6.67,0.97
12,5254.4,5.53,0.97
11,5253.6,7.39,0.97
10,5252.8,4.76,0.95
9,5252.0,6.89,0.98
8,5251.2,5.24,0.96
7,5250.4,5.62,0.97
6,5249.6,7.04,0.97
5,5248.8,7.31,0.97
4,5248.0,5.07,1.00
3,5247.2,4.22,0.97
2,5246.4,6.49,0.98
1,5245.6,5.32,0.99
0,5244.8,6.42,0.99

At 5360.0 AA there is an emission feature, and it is [O III]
